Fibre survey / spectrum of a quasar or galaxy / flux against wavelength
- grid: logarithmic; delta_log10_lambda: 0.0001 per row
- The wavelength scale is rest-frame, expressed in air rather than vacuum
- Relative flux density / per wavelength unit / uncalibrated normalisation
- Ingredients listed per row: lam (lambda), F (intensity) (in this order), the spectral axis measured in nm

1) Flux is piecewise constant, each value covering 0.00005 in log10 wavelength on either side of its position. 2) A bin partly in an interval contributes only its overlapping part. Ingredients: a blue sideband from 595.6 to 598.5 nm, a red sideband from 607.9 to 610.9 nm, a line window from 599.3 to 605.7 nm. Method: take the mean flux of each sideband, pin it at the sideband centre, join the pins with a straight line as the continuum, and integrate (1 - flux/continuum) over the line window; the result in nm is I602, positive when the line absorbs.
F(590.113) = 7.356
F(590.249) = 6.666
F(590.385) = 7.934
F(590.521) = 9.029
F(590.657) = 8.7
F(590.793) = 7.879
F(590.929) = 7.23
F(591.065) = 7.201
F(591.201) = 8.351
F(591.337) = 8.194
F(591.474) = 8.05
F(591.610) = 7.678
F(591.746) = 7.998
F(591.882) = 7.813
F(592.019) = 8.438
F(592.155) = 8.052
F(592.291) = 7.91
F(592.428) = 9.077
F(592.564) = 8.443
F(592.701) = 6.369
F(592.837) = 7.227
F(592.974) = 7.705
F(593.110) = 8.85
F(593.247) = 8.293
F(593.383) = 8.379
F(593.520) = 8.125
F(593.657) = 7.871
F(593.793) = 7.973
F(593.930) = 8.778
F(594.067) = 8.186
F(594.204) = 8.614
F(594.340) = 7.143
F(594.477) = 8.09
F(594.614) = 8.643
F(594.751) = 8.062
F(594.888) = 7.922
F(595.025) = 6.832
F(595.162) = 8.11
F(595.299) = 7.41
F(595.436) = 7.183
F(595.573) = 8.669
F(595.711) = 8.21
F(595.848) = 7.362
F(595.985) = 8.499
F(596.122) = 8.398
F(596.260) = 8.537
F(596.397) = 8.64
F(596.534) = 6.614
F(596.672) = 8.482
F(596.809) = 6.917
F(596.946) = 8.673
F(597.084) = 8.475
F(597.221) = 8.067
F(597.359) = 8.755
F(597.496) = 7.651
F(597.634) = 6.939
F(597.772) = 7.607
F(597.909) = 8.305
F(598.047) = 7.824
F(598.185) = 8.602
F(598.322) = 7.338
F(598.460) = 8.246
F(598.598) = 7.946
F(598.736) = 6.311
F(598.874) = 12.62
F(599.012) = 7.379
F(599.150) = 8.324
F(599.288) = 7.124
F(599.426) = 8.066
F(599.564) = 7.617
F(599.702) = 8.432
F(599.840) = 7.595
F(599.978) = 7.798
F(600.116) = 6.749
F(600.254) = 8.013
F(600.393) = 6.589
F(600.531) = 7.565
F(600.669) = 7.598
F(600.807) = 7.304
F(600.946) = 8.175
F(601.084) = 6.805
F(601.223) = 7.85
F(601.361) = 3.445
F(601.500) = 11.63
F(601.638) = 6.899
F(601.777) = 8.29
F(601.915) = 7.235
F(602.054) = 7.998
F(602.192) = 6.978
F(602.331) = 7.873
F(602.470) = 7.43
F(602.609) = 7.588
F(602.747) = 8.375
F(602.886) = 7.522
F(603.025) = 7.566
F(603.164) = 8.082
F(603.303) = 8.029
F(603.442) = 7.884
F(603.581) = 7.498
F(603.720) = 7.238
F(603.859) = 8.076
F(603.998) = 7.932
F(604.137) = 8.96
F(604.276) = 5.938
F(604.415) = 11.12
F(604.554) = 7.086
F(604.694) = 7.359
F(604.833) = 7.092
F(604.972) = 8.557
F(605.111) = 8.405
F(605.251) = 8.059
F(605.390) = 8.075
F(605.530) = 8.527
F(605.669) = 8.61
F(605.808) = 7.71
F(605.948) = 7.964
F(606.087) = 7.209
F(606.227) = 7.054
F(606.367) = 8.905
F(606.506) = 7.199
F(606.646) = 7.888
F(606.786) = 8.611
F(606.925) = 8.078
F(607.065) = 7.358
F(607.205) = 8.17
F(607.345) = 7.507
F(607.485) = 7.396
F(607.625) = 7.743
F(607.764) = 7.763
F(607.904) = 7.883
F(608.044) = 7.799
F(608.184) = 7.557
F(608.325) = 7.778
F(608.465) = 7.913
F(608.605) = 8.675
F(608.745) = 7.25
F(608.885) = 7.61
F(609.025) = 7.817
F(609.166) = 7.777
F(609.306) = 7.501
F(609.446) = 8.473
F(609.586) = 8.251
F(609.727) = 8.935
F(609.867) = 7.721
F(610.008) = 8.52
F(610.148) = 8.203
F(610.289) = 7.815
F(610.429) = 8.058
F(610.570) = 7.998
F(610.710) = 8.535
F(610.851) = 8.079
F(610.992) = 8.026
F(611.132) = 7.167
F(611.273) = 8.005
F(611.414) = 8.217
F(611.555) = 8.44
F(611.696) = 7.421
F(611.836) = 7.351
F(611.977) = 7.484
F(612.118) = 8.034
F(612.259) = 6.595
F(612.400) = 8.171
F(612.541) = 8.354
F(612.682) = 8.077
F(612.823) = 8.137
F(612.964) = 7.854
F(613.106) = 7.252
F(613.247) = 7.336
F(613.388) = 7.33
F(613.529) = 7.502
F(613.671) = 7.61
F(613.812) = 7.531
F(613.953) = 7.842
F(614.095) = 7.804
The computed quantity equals 0.20 nm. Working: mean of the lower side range 8.01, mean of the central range 7.76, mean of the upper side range 8.01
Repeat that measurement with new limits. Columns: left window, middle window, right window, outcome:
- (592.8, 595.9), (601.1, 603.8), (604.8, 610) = 0.107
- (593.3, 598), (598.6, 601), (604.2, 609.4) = 0.035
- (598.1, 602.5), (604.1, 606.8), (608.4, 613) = -0.049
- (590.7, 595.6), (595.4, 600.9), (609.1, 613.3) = 0.016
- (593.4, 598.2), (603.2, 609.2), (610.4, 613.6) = -0.013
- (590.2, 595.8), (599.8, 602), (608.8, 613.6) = 0.129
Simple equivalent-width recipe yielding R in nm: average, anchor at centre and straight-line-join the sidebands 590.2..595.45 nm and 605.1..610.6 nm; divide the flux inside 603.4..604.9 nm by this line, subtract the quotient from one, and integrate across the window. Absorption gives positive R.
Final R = 0.02 nm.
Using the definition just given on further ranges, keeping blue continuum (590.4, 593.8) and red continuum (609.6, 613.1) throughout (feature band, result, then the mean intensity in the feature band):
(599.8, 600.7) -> 0.07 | 7.4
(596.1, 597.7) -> 0.00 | 8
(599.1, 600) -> 0.02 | 7.85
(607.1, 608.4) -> 0.04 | 7.72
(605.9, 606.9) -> 0.02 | 7.84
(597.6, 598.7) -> 0.02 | 7.83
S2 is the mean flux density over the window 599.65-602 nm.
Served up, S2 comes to 7.52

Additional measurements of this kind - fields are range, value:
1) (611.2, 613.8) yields 7.72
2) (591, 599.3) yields 8.03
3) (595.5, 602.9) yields 7.85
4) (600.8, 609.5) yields 7.81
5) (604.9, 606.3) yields 8.02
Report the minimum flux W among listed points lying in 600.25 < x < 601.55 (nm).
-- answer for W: 3.445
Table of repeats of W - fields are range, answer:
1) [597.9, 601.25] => 6.311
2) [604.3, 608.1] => 7.054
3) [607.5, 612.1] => 7.167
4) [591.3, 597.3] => 6.369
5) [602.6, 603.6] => 7.498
